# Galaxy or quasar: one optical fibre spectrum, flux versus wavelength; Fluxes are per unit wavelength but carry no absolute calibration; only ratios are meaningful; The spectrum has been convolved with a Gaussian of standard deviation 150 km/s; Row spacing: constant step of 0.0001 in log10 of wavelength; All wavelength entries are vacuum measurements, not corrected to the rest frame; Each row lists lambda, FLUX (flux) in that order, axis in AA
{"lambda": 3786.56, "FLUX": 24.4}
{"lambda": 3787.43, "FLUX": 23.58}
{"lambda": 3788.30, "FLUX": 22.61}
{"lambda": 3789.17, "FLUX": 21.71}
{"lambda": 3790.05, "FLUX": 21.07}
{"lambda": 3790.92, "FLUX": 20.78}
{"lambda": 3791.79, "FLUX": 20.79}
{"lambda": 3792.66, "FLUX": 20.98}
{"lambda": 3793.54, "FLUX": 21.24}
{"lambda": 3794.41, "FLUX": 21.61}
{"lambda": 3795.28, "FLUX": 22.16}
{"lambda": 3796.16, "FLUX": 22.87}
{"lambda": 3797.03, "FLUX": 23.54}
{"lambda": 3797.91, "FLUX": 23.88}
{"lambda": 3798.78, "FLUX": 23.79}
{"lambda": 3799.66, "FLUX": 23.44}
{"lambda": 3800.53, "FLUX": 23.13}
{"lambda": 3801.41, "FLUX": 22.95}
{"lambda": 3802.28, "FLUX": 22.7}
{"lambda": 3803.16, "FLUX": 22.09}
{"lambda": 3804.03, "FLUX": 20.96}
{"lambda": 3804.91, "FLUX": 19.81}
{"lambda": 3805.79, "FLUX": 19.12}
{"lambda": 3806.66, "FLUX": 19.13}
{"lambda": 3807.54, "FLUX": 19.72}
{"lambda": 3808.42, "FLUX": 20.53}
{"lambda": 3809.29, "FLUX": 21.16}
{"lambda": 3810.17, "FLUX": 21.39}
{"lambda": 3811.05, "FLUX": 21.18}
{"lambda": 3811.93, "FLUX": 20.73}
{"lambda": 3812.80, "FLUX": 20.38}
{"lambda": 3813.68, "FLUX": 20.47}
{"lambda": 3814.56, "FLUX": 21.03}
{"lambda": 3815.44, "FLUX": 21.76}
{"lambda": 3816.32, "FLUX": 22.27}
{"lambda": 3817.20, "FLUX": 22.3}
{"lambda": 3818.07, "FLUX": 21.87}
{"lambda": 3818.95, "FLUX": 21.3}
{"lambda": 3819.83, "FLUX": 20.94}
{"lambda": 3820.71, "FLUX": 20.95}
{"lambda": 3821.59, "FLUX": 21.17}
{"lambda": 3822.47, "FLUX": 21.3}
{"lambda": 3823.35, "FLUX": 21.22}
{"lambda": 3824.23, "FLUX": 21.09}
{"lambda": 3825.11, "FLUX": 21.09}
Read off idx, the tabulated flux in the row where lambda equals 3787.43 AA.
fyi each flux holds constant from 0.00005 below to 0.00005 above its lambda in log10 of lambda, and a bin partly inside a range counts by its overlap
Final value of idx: 23.58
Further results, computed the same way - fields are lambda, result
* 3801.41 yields 22.95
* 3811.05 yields 21.18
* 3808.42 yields 20.53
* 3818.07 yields 21.87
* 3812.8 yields 20.38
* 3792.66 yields 20.98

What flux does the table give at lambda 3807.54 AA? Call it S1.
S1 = 19.72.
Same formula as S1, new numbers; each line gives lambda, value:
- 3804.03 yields 20.96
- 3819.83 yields 20.94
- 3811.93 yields 20.73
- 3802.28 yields 22.7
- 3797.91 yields 23.88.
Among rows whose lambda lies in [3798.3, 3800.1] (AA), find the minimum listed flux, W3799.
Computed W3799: 23.44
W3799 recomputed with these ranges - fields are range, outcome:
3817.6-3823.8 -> 20.94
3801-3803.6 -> 22.09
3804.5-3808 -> 19.12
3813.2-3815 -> 20.47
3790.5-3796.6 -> 20.78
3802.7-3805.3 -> 19.81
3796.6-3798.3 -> 23.54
